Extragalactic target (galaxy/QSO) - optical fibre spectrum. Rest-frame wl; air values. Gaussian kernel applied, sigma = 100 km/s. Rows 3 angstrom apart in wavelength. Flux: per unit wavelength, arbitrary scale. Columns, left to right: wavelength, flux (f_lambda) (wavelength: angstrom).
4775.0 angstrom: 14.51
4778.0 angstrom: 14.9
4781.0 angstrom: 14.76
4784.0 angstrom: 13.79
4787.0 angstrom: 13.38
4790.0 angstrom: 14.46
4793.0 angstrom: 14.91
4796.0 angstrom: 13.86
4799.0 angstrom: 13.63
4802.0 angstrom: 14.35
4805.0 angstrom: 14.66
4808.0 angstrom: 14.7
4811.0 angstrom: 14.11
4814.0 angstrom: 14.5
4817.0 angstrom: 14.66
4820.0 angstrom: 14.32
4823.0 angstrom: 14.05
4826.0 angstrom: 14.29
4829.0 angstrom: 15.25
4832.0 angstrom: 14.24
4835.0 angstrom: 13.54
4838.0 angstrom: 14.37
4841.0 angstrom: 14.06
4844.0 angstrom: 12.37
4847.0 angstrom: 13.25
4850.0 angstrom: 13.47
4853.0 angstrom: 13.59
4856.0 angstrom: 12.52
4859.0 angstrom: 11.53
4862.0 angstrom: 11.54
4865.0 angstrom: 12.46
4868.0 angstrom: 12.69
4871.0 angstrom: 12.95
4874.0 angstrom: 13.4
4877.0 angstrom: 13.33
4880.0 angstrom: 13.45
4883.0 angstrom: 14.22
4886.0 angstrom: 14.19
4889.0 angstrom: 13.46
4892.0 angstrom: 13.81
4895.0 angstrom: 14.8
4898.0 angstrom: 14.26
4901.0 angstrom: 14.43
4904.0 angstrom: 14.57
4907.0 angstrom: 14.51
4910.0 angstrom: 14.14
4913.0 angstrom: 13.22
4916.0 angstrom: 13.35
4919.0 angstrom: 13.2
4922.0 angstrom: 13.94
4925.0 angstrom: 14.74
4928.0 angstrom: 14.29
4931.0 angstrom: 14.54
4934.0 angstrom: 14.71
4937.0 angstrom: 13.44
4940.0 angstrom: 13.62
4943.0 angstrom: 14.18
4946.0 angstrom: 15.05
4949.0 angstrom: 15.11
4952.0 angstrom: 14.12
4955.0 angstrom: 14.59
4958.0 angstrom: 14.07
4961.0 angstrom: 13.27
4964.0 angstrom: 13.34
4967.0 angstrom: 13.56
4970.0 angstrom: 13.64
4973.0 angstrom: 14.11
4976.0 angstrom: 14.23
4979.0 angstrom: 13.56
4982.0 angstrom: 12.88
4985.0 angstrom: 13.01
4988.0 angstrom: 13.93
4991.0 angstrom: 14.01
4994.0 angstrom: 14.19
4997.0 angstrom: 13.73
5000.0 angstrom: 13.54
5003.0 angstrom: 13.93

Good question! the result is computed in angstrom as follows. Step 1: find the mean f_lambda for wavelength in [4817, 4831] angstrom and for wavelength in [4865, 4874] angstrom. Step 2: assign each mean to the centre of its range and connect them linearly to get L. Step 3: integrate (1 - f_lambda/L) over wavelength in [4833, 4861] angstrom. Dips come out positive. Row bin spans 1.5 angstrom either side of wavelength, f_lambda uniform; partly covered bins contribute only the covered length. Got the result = 1.0 angstrom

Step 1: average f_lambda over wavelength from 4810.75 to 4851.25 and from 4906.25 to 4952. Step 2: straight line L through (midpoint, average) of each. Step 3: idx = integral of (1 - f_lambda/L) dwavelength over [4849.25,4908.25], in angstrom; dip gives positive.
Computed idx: 2.6 angstrom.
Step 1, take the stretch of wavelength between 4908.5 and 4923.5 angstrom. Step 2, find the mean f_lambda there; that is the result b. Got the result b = 13.6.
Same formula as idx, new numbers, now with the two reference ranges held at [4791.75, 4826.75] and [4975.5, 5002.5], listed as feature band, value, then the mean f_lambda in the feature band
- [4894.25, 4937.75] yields -0.65 angstrom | 14.1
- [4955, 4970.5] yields 0.10 angstrom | 13.7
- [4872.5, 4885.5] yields 0.40 angstrom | 13.6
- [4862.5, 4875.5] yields 1.23 angstrom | 12.8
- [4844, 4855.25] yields 0.75 angstrom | 13.2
